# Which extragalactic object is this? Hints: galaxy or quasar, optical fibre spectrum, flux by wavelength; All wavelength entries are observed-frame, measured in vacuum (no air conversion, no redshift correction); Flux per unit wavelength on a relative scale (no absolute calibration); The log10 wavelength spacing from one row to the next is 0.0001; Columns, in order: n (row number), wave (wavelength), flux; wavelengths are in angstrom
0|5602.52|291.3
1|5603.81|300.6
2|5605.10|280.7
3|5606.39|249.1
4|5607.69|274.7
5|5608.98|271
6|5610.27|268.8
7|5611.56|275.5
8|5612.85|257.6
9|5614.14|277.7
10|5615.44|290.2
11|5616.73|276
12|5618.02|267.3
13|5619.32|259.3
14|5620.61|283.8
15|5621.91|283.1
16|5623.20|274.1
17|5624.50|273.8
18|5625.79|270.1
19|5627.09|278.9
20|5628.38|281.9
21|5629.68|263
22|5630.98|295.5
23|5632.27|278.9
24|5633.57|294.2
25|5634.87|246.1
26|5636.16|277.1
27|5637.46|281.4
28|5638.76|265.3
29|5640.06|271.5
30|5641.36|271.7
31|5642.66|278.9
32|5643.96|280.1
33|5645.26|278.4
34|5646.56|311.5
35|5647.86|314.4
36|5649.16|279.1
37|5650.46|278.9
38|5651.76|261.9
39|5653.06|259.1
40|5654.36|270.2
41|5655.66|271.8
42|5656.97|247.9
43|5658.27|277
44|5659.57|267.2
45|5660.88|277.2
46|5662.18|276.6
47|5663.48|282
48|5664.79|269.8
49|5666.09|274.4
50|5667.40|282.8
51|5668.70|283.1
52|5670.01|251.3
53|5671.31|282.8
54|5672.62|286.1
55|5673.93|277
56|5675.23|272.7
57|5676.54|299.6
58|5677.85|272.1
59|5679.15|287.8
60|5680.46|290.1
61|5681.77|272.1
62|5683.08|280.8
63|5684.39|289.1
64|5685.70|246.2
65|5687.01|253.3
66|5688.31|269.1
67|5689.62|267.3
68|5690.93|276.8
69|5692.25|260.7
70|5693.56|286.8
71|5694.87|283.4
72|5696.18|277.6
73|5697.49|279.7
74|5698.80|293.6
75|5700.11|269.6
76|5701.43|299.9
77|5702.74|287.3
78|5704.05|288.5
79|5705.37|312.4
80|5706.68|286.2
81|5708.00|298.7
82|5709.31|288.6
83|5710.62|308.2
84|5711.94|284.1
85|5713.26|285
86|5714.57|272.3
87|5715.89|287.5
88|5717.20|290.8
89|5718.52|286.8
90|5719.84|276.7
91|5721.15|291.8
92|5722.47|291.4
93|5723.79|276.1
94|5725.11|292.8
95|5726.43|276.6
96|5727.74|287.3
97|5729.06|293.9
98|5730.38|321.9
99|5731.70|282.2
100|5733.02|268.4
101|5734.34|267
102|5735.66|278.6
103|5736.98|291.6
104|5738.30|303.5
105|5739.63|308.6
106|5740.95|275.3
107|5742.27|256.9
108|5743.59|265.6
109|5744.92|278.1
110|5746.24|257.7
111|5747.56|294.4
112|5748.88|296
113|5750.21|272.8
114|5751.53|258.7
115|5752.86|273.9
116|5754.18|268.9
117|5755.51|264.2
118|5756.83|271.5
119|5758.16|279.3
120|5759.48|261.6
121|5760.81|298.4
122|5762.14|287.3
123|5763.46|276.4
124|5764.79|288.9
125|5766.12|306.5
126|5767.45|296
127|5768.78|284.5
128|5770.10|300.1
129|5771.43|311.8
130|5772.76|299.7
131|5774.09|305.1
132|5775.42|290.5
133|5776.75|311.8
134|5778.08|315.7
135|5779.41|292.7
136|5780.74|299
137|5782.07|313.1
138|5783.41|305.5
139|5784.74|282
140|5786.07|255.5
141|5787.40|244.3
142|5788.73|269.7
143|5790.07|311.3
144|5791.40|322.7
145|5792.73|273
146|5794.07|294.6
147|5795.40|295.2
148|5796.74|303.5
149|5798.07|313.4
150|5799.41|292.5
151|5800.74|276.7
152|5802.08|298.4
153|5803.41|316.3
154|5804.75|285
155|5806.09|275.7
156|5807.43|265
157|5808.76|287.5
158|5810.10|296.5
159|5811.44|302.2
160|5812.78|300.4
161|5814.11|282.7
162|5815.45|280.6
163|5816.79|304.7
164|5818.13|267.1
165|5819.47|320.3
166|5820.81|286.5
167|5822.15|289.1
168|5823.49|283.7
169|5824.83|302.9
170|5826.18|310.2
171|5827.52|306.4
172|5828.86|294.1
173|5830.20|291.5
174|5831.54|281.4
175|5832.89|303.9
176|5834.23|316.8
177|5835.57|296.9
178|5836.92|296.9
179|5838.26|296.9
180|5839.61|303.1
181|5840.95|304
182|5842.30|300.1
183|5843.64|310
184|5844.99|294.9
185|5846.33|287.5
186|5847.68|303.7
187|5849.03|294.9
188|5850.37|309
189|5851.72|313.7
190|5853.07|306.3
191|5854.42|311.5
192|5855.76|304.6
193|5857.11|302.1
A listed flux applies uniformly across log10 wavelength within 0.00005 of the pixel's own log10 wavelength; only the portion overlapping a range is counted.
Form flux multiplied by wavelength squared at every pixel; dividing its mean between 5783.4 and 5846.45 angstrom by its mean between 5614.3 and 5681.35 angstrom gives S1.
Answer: 1.12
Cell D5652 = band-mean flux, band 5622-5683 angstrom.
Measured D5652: 277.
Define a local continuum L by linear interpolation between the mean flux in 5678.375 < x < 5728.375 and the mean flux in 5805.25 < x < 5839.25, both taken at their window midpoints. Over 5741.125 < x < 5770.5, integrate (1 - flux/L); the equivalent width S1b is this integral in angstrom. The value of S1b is 0.91 angstrom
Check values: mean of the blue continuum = 283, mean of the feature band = 279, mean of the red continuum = 294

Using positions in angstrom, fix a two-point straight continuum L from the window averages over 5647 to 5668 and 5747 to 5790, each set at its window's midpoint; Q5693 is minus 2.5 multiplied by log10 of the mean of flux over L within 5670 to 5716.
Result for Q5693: -0.01 mag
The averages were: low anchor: 275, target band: 282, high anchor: 287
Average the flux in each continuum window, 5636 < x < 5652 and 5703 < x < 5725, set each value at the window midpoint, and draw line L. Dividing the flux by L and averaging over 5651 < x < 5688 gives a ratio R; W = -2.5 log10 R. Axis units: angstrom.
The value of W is 0.04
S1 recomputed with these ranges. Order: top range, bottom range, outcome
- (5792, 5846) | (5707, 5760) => 1.08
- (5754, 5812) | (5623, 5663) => 1.11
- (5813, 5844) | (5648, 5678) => 1.15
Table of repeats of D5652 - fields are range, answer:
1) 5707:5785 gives 287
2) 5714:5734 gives 286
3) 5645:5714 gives 280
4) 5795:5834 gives 294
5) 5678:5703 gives 277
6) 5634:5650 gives 280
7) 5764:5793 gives 295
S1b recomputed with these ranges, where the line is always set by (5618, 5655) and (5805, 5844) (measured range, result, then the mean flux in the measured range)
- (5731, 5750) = 0.4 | 280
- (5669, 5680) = 0.1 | 279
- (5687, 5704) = 0.2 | 279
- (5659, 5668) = 0.1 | 276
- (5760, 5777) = -0.4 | 296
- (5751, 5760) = 0.6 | 269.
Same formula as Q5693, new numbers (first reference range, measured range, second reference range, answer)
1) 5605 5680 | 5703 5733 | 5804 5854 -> -0.02 mag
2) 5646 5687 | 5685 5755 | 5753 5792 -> 0.01 mag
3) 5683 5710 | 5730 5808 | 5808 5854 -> 0.01 mag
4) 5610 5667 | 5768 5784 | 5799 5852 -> -0.04 mag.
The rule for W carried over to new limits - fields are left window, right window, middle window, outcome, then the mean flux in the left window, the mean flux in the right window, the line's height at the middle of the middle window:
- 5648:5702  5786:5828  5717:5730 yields -0.02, 276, 291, 281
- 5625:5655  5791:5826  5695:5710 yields -0.02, 278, 293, 283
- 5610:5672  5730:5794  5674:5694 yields 0.02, 275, 286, 279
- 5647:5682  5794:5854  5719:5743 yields 0.00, 277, 297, 285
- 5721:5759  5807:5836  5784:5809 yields 0.01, 281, 294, 290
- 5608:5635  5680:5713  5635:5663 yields 0.01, 275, 282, 278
